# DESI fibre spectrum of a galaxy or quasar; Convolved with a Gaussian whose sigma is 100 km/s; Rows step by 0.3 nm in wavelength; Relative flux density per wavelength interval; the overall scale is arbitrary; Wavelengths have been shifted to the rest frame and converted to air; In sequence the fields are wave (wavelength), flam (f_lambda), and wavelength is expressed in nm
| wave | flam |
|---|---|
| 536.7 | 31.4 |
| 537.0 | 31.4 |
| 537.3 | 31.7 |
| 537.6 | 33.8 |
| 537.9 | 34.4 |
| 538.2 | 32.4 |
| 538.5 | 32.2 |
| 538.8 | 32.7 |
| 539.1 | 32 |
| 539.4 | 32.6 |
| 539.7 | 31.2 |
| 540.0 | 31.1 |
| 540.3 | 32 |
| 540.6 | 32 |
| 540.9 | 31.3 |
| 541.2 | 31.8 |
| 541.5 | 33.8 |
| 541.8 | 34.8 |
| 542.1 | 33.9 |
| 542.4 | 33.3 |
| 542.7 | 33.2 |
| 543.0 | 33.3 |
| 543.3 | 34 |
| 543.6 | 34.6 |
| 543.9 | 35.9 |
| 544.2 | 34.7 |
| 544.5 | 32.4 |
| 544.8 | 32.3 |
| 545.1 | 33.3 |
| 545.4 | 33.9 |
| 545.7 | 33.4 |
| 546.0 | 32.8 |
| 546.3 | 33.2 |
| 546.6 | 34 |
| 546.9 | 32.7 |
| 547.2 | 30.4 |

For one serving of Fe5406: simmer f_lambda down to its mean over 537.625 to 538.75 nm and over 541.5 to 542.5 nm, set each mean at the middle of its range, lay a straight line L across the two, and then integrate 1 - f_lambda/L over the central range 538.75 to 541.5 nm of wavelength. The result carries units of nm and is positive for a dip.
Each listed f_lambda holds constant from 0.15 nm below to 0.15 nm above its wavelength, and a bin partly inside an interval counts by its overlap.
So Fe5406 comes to 0.132 nm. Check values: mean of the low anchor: 33.1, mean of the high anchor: 34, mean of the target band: 31.9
